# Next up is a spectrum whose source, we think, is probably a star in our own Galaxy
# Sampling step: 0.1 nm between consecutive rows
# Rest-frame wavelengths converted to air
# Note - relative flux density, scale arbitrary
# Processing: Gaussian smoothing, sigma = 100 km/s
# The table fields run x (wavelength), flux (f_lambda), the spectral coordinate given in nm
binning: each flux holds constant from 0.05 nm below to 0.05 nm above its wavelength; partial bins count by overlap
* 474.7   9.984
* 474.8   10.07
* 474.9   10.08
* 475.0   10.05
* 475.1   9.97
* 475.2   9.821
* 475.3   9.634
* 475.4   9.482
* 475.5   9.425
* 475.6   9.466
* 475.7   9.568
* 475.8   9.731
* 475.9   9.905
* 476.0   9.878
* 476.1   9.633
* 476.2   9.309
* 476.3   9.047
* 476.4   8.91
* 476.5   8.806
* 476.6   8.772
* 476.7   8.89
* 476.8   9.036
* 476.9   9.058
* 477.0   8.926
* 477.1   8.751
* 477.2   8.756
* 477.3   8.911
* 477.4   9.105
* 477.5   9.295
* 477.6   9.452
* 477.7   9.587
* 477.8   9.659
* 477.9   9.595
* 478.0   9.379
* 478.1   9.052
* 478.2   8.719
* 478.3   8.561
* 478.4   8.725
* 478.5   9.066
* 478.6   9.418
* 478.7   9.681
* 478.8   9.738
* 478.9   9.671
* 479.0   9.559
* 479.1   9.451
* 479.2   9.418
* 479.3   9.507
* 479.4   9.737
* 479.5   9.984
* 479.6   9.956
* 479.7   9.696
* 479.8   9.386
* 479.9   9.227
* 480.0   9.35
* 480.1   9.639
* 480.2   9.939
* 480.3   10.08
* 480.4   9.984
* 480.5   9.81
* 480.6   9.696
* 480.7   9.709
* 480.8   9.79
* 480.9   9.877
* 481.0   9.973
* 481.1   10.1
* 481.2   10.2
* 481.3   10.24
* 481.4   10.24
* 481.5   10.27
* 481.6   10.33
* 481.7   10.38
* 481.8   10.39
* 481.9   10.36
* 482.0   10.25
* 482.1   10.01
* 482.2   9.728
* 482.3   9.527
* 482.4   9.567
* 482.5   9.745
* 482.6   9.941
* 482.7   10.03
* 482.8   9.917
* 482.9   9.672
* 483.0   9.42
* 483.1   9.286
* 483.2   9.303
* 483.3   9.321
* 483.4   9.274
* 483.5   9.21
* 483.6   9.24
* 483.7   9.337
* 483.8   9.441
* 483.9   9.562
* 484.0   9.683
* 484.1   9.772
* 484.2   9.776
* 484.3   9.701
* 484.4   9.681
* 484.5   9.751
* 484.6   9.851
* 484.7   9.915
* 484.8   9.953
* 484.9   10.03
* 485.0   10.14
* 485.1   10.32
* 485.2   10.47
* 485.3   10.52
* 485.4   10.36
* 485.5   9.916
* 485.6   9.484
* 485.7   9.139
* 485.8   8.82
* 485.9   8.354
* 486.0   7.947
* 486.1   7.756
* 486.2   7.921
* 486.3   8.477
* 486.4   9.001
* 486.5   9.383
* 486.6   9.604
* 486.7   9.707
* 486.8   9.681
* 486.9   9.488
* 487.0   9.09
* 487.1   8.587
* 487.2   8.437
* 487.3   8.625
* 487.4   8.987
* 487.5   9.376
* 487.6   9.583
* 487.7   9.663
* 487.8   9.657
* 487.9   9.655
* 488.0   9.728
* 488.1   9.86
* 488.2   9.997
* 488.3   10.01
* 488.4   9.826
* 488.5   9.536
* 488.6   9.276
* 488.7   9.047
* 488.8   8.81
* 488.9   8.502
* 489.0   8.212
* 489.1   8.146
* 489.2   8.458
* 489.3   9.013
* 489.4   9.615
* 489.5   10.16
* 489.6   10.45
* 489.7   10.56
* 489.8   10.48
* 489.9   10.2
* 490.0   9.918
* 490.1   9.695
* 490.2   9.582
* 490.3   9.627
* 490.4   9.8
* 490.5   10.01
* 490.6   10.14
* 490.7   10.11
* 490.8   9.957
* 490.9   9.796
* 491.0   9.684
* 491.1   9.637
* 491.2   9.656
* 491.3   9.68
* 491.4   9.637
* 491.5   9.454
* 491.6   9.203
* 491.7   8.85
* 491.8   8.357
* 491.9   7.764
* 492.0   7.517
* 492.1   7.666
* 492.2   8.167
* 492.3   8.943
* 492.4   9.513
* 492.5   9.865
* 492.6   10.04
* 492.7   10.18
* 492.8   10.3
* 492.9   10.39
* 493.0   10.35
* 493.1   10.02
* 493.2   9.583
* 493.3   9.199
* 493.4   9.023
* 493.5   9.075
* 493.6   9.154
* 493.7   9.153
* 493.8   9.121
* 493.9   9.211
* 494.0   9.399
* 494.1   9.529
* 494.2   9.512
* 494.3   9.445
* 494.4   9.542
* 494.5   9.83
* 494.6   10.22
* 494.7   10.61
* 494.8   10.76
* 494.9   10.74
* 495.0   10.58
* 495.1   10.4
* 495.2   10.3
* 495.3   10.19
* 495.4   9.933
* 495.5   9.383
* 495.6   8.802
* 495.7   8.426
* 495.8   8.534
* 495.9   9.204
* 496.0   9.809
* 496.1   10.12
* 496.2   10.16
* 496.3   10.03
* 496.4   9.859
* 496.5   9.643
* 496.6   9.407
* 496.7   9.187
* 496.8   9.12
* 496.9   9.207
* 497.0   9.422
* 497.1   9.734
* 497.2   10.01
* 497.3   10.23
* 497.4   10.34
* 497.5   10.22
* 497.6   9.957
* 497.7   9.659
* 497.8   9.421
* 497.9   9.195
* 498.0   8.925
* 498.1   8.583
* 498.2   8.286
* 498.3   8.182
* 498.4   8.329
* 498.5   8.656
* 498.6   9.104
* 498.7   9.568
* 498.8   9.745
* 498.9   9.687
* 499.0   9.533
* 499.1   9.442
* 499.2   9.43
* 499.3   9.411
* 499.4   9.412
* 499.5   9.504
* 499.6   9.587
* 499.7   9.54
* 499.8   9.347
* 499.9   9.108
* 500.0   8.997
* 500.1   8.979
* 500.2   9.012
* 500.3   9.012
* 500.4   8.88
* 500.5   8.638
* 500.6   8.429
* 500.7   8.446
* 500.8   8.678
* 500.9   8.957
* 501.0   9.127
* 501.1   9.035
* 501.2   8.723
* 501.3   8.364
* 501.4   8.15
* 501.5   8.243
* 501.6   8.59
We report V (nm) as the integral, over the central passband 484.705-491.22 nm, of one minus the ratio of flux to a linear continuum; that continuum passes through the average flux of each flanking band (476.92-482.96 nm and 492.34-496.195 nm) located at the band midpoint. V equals 0.145 nm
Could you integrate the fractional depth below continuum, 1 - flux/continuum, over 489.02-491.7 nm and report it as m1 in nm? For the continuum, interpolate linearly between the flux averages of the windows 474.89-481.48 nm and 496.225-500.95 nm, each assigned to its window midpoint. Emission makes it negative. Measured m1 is -0.09 nm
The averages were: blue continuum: 9.5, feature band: 9.68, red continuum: 9.28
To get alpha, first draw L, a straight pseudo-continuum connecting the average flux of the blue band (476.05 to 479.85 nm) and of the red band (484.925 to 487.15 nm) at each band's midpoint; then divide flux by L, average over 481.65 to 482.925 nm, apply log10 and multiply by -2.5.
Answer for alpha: -0.08 mag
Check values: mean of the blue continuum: 9.27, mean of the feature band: 9.97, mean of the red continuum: 9.29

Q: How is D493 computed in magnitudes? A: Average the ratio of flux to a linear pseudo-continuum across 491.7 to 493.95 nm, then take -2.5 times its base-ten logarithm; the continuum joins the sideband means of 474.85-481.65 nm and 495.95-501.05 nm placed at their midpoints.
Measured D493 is 0.021 mag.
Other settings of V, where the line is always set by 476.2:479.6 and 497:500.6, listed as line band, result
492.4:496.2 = -0.184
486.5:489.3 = 0.006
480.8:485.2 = -0.281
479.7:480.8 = -0.054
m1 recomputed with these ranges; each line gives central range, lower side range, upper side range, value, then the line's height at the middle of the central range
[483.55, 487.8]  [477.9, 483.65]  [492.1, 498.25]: 0.11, 9.66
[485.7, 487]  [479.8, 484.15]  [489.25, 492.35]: 0.10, 9.62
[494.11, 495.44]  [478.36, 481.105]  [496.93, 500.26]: -0.10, 9.41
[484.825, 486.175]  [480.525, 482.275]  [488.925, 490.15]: 0.05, 9.81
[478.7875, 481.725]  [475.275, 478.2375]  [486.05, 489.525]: -0.19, 9.23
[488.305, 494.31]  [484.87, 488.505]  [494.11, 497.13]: 0.09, 9.56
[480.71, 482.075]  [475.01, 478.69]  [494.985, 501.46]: -0.13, 9.28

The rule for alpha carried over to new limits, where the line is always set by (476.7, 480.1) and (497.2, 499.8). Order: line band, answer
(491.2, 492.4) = 0.07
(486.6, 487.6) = 0.02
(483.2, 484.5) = -0.02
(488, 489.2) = 0.02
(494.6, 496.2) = -0.06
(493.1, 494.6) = 0.00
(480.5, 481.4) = -0.07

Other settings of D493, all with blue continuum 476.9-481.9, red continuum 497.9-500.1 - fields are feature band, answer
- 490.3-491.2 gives -0.06 mag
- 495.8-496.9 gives -0.04 mag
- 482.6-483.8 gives 0.00 mag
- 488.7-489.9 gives 0.00 mag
